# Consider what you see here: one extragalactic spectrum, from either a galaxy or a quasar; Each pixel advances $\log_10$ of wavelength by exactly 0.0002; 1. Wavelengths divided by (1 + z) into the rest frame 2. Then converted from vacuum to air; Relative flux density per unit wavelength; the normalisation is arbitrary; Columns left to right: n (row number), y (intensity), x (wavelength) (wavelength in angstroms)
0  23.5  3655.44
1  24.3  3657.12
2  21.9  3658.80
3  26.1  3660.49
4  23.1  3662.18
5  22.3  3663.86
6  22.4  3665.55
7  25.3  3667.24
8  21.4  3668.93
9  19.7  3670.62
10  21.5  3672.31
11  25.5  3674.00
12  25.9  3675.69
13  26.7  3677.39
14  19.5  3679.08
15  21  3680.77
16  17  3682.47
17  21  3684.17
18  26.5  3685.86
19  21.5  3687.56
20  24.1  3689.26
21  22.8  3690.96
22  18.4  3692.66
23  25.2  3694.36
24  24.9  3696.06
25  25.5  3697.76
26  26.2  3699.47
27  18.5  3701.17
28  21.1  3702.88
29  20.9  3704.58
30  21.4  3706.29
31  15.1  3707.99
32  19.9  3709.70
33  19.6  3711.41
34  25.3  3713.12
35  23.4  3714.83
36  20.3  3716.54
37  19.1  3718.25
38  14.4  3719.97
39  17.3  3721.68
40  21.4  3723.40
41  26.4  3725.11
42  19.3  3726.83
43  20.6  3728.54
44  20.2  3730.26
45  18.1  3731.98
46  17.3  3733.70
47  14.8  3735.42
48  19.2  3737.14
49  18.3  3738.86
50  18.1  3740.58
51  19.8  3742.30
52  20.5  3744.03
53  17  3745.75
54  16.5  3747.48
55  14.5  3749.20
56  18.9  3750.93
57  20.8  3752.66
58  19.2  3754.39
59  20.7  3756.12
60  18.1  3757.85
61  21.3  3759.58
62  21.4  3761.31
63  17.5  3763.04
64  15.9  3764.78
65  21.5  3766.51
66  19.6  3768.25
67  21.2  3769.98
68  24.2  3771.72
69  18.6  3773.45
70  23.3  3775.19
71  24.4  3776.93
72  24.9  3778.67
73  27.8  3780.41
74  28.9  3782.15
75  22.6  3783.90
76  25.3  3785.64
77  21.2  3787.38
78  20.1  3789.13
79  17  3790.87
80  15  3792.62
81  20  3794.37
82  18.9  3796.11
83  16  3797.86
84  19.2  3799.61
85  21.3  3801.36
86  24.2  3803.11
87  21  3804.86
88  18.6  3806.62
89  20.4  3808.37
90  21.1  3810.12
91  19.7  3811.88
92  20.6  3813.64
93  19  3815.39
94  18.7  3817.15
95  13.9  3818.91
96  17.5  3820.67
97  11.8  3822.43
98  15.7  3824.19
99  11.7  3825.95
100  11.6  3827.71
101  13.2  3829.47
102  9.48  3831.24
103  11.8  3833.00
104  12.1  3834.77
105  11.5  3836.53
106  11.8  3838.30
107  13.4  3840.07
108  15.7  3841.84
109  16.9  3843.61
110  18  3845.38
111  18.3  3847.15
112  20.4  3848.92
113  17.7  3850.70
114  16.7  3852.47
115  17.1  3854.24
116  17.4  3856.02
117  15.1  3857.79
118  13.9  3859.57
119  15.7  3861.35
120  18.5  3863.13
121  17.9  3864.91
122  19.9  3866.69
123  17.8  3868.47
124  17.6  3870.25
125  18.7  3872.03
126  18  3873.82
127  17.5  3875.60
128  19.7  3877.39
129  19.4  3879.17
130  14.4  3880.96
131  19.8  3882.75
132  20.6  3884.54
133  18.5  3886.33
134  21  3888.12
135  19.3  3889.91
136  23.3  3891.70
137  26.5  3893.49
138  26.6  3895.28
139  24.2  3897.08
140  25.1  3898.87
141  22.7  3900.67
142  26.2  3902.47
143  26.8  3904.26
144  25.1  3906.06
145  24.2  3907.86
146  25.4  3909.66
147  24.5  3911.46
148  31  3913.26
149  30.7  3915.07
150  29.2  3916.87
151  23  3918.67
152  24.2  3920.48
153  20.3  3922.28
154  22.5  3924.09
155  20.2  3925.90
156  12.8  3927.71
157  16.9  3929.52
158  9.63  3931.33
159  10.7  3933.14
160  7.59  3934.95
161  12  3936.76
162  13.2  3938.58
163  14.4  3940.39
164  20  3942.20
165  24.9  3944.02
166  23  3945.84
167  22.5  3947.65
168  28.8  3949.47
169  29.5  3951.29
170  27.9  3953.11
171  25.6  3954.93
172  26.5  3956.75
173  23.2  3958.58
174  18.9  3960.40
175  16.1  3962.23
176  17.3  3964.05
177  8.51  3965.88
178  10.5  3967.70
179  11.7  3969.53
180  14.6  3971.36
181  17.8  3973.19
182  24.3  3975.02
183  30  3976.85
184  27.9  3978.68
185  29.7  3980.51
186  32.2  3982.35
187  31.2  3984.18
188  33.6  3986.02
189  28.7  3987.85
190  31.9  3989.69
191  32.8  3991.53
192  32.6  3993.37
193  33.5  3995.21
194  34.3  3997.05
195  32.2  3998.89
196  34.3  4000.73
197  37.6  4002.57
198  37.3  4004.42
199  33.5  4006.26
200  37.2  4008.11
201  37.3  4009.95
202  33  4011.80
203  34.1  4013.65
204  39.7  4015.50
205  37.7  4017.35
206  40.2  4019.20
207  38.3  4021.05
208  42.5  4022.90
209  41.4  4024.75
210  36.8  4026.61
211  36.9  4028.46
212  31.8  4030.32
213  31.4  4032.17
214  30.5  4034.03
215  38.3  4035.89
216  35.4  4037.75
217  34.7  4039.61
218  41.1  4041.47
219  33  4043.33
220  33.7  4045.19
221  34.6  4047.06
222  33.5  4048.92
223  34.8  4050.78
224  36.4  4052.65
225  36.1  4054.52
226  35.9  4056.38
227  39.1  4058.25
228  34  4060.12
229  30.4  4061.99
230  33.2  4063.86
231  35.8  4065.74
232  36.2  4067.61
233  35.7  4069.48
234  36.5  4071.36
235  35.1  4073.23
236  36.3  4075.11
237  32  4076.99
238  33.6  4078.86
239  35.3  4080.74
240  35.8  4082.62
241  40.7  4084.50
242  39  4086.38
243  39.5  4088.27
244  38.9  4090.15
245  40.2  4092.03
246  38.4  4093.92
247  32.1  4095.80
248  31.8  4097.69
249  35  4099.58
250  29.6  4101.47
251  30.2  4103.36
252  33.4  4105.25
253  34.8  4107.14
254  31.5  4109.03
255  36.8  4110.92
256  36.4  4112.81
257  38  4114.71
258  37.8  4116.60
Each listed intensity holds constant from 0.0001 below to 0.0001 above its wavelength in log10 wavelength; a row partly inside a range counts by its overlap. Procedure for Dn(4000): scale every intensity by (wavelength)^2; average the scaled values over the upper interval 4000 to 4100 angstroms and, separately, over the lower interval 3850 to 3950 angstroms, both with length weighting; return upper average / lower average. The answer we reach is 1.9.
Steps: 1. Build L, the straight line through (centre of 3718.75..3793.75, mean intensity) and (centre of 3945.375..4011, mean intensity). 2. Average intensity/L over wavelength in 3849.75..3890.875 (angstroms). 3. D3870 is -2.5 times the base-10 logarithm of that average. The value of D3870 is 0.30 mag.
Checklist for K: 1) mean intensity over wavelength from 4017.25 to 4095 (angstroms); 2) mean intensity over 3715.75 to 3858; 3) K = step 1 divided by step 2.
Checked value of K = 1.95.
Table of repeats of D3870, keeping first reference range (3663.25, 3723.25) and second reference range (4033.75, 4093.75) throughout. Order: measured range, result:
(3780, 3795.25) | 0.16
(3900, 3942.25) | 0.42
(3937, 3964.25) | 0.39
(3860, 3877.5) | 0.50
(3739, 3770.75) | 0.26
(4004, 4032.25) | -0.09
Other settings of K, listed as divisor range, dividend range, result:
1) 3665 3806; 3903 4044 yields 1.31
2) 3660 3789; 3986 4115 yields 1.67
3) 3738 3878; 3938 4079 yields 1.68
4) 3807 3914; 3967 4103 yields 1.81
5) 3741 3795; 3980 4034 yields 1.70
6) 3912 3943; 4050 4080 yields 1.87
